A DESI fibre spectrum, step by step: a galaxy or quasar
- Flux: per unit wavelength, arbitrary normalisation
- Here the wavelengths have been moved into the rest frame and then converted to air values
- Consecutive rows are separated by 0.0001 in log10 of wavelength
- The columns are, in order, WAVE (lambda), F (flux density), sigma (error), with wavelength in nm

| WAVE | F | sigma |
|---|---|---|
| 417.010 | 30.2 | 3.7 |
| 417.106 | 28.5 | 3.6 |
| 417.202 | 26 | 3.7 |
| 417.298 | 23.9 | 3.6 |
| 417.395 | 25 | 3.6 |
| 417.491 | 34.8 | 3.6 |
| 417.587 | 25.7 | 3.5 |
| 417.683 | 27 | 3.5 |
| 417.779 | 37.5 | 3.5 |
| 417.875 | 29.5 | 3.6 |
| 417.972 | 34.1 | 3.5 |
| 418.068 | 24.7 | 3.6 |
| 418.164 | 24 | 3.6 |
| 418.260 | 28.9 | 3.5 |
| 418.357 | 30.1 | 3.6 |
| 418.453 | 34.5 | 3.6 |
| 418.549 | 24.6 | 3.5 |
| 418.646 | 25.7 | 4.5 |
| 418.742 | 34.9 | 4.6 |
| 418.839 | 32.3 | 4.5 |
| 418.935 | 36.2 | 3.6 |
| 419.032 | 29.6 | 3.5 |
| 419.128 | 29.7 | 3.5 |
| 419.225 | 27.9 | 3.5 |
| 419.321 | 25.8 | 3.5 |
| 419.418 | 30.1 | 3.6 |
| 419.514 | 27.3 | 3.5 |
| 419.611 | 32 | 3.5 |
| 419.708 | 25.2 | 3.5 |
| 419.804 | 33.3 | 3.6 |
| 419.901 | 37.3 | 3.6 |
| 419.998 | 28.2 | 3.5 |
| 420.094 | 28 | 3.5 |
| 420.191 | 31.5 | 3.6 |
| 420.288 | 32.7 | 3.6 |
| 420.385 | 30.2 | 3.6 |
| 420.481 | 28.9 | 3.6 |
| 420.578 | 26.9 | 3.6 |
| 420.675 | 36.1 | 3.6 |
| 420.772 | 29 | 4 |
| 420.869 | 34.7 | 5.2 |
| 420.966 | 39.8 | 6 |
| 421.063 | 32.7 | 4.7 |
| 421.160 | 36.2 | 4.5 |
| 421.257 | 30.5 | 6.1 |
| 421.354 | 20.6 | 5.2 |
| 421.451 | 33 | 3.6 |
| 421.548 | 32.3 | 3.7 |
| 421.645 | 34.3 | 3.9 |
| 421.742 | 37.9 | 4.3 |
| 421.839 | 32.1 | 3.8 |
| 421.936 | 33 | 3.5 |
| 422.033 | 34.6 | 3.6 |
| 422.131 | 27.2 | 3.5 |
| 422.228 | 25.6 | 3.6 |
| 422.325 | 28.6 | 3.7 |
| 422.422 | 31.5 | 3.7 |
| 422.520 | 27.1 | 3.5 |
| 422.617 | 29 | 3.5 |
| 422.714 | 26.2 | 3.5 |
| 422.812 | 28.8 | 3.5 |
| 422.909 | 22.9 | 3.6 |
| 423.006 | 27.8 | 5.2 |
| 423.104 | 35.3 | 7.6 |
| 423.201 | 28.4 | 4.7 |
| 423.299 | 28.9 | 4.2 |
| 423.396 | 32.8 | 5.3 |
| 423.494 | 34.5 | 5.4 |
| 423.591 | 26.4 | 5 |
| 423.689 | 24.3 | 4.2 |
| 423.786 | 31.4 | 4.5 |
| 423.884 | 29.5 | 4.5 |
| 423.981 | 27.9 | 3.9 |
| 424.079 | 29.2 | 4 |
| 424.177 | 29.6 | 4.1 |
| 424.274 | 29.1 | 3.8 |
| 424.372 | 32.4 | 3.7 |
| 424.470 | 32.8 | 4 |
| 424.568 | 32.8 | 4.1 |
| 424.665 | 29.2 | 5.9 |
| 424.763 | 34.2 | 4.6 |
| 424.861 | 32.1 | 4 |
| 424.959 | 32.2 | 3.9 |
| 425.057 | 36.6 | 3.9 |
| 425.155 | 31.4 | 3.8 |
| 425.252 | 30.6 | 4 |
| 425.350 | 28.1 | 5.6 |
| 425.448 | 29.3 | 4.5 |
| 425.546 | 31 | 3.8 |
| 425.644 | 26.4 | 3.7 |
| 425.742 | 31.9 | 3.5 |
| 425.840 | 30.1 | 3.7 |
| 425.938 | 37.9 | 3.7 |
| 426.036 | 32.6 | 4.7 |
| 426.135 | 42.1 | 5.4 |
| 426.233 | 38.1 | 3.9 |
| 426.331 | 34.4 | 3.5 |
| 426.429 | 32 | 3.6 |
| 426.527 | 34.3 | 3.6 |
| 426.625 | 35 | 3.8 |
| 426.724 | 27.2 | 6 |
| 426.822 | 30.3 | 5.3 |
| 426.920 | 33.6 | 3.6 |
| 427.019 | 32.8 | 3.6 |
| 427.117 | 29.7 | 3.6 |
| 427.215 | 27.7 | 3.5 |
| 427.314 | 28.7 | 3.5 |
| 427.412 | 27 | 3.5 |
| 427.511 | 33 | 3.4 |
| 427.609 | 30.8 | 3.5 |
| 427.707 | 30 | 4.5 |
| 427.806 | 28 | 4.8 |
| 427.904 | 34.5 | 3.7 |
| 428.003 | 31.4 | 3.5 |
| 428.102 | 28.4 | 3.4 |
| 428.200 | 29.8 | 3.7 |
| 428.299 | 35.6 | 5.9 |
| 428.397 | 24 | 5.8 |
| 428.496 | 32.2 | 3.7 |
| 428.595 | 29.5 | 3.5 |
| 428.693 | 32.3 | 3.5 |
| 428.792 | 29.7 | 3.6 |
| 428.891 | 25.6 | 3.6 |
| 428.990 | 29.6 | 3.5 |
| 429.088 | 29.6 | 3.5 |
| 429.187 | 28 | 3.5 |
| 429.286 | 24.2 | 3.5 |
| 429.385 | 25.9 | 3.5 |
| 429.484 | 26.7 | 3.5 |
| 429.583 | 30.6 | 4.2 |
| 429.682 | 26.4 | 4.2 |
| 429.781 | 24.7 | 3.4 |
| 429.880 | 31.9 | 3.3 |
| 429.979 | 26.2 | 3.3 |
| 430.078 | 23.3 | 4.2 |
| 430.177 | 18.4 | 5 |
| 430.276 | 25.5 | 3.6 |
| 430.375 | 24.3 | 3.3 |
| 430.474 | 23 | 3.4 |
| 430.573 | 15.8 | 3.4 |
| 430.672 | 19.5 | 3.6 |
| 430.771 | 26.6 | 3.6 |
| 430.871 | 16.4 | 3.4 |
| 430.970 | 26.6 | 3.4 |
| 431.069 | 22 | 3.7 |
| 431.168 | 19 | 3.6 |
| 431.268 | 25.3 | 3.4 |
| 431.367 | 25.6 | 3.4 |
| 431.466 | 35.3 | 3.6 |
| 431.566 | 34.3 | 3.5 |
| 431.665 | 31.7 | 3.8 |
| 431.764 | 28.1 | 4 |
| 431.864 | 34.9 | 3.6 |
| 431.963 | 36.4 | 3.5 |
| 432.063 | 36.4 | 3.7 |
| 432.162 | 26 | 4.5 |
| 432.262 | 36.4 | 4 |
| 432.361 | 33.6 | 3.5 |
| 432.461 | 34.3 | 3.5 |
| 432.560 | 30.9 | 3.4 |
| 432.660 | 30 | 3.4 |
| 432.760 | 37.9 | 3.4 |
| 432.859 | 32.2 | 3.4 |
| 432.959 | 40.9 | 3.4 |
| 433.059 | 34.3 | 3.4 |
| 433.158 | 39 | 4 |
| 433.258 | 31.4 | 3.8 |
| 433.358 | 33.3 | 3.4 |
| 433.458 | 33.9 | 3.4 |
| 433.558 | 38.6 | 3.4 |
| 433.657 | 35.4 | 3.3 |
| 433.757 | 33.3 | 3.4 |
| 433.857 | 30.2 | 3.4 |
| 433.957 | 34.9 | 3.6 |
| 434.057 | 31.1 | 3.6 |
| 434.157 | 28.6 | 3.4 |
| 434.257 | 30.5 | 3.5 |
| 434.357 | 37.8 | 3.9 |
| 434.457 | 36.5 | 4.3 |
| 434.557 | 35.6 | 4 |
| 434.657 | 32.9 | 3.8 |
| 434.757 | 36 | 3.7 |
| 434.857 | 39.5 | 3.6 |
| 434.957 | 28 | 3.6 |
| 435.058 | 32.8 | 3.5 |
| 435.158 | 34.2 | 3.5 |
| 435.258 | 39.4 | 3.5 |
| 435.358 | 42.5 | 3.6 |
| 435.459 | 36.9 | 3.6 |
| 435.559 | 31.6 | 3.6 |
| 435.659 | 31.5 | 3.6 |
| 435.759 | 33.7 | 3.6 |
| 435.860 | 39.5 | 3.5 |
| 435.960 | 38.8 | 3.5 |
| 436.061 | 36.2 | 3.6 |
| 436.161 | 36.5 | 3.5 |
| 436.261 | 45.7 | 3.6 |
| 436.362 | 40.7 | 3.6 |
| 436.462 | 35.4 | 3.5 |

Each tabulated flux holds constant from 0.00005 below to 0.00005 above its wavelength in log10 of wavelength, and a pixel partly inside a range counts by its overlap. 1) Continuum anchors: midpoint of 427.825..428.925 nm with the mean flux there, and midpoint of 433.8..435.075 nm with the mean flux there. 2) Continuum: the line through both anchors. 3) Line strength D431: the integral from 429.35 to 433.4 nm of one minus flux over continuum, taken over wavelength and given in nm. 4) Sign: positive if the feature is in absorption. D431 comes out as 0.391 nm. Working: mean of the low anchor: 30.3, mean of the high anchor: 33.4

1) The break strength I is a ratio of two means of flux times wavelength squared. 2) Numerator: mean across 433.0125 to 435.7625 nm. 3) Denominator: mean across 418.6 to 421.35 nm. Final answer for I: 1.2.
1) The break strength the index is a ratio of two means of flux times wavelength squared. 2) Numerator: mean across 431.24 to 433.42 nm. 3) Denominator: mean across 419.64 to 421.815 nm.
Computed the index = 1.1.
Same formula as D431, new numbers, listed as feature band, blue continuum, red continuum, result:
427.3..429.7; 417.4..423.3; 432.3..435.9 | 0.26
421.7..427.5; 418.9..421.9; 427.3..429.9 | -0.14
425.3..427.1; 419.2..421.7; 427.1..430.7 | -0.24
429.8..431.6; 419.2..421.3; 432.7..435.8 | 0.50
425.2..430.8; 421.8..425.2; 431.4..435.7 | 0.46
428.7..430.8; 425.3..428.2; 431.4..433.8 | 0.46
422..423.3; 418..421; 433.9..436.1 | 0.11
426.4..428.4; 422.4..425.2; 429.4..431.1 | -0.30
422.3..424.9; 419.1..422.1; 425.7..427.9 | 0.17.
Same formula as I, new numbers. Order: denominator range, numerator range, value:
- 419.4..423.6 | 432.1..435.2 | 1.17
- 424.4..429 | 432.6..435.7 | 1.14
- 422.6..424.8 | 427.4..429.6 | 1.01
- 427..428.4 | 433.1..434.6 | 1.16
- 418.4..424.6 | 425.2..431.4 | 0.97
